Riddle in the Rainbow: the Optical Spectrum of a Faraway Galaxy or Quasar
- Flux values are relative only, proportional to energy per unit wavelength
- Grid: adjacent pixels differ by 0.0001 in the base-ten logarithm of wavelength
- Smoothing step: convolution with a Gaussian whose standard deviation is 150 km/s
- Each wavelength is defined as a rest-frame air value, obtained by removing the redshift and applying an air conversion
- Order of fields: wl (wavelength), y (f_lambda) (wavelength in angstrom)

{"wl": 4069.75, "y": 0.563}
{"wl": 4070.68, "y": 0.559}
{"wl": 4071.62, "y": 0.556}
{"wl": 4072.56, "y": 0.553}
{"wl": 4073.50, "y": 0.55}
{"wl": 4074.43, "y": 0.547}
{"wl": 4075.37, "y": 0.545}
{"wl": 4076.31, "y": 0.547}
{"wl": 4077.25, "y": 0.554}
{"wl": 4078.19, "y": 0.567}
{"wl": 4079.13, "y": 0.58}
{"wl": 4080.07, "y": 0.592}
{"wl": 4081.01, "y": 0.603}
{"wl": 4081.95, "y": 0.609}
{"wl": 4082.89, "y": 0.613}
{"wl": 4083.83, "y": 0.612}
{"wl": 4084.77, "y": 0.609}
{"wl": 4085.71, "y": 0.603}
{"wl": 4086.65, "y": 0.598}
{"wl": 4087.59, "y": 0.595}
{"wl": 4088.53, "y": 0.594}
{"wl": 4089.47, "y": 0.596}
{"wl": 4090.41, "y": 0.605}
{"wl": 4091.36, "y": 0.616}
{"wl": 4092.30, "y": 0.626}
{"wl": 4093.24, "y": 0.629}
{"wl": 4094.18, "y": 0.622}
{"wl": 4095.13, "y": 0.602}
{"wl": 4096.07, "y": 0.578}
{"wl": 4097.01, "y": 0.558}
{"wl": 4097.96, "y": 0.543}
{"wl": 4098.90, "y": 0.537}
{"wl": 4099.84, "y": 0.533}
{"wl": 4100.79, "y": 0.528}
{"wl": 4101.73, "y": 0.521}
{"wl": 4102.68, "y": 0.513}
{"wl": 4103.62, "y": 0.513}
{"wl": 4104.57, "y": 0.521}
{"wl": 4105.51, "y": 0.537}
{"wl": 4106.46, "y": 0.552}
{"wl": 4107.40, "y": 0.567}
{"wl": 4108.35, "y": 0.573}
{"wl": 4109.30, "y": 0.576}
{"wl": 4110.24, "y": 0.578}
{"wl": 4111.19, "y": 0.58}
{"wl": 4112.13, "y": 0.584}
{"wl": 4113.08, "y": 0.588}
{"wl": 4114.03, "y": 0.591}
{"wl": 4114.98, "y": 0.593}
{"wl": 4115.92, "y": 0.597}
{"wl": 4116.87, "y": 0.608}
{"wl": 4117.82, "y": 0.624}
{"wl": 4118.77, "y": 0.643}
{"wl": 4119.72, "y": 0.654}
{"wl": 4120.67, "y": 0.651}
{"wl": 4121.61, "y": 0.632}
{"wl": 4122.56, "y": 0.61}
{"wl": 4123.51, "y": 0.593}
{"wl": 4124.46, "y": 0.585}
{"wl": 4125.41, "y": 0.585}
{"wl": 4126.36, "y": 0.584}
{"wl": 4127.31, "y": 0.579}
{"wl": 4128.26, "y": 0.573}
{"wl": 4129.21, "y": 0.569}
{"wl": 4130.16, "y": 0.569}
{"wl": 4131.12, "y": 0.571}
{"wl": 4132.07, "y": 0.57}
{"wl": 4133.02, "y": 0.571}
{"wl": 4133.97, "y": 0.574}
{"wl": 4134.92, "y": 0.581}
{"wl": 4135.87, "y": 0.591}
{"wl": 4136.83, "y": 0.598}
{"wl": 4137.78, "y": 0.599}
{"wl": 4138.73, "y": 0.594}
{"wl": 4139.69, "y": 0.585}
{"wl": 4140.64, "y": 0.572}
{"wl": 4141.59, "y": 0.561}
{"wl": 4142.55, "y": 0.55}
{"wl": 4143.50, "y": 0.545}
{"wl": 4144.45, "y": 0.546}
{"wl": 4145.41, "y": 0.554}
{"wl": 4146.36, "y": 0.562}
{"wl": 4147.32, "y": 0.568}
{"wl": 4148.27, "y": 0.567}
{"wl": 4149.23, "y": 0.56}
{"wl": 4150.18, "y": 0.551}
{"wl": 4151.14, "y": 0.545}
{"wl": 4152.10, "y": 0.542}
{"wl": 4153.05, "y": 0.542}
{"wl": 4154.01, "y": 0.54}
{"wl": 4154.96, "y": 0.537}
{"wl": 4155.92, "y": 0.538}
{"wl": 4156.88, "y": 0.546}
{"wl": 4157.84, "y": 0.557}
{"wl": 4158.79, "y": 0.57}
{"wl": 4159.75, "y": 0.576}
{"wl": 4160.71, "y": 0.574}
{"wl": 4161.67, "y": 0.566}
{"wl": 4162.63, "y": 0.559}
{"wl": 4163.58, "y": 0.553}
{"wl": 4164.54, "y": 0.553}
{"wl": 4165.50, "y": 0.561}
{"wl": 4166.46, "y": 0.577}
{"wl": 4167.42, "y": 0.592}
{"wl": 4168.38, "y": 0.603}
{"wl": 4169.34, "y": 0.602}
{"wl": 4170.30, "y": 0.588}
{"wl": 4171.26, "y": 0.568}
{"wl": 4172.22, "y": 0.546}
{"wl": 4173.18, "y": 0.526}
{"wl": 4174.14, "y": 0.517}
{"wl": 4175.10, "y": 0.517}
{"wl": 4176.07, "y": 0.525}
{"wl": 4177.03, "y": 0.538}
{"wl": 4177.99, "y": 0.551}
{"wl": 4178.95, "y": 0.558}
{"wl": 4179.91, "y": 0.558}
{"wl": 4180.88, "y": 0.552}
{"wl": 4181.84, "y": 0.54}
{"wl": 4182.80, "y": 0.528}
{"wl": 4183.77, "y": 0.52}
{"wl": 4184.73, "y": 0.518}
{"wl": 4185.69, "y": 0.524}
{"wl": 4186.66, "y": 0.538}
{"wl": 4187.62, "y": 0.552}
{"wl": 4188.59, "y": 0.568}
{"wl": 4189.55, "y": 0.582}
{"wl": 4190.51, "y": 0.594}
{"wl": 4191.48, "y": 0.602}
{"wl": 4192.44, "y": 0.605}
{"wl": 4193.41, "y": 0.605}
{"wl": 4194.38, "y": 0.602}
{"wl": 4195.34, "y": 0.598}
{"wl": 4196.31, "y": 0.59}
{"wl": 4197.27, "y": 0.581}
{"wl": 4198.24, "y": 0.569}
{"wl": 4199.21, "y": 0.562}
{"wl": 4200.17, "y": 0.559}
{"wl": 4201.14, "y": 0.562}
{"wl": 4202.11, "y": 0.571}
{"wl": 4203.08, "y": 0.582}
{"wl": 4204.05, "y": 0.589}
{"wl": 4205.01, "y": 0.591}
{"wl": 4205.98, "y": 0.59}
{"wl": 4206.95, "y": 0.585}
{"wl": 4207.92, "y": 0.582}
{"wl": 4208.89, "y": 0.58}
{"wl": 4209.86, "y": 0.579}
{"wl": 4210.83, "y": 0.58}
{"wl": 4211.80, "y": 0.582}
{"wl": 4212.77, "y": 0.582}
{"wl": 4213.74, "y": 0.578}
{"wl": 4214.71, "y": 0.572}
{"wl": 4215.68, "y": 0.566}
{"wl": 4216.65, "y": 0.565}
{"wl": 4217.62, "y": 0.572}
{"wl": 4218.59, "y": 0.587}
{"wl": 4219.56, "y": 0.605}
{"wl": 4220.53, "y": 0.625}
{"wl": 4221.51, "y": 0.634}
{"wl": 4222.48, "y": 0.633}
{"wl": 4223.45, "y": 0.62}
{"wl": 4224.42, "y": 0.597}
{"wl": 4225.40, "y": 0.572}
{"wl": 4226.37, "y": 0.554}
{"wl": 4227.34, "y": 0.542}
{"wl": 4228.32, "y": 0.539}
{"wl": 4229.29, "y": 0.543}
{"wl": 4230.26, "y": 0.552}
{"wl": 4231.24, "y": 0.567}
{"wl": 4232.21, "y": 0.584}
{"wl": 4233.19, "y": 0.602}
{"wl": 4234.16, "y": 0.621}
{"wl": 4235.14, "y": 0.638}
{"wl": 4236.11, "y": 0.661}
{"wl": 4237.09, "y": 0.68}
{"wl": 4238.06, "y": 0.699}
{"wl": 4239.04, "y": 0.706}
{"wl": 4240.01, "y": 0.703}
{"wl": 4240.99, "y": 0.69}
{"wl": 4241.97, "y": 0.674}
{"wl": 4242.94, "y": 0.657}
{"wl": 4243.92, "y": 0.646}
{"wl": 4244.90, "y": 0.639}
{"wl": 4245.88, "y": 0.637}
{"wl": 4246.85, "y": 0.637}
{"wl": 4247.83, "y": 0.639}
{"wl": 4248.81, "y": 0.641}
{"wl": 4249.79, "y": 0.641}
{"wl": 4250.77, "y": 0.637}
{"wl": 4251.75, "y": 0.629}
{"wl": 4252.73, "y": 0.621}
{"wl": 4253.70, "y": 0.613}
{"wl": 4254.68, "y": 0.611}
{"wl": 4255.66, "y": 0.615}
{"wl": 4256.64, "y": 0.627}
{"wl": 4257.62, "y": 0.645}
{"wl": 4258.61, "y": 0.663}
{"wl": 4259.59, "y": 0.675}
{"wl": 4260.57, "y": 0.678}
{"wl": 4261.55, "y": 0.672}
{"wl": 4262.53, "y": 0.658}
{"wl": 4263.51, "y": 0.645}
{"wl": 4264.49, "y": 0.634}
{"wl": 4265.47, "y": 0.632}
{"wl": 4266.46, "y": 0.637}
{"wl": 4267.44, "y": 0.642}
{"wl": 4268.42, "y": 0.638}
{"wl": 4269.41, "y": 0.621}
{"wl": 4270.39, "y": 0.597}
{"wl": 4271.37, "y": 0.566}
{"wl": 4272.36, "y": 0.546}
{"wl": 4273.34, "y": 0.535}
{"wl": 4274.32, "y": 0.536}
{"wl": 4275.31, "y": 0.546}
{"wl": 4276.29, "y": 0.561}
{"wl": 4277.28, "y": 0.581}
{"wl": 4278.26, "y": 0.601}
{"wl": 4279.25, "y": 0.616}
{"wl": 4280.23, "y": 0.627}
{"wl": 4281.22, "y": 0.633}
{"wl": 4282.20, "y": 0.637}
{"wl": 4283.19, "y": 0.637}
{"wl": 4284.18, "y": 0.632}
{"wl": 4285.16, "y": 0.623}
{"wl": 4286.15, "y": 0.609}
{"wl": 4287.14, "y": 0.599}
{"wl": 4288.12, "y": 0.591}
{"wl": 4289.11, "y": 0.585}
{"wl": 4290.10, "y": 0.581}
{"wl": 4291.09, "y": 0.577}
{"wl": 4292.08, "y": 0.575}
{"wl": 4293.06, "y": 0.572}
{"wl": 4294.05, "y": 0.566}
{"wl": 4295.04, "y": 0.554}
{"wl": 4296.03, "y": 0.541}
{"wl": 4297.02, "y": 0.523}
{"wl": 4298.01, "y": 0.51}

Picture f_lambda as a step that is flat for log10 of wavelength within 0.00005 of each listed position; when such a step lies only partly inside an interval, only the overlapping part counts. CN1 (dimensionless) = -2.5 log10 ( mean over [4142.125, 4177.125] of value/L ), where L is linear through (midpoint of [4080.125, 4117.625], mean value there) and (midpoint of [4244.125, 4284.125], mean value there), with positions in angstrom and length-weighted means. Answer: 0.074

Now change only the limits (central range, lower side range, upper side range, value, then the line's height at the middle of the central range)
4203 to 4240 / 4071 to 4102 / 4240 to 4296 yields 0.02 mag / 0.608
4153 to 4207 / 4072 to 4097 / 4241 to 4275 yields 0.09 mag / 0.611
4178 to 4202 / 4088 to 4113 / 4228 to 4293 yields 0.06 mag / 0.598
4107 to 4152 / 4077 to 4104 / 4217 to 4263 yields 0.02 mag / 0.593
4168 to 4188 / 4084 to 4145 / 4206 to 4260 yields 0.10 mag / 0.599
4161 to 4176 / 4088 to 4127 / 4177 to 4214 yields 0.03 mag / 0.574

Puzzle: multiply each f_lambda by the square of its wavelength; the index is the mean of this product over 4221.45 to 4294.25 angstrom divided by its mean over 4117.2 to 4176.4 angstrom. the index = 1.1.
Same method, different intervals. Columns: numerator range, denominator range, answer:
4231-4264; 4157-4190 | 1.21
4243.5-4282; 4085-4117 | 1.17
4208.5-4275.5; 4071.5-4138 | 1.13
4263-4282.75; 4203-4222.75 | 1.05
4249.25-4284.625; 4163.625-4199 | 1.15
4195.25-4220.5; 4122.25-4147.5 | 1.04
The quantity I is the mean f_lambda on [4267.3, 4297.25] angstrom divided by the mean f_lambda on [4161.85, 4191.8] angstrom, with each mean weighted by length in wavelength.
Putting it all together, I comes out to 1.1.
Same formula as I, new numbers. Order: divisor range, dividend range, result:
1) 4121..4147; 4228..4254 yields 1.10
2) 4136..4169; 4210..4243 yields 1.08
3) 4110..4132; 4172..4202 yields 0.93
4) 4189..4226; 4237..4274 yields 1.09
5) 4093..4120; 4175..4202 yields 0.98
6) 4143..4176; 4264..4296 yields 1.07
